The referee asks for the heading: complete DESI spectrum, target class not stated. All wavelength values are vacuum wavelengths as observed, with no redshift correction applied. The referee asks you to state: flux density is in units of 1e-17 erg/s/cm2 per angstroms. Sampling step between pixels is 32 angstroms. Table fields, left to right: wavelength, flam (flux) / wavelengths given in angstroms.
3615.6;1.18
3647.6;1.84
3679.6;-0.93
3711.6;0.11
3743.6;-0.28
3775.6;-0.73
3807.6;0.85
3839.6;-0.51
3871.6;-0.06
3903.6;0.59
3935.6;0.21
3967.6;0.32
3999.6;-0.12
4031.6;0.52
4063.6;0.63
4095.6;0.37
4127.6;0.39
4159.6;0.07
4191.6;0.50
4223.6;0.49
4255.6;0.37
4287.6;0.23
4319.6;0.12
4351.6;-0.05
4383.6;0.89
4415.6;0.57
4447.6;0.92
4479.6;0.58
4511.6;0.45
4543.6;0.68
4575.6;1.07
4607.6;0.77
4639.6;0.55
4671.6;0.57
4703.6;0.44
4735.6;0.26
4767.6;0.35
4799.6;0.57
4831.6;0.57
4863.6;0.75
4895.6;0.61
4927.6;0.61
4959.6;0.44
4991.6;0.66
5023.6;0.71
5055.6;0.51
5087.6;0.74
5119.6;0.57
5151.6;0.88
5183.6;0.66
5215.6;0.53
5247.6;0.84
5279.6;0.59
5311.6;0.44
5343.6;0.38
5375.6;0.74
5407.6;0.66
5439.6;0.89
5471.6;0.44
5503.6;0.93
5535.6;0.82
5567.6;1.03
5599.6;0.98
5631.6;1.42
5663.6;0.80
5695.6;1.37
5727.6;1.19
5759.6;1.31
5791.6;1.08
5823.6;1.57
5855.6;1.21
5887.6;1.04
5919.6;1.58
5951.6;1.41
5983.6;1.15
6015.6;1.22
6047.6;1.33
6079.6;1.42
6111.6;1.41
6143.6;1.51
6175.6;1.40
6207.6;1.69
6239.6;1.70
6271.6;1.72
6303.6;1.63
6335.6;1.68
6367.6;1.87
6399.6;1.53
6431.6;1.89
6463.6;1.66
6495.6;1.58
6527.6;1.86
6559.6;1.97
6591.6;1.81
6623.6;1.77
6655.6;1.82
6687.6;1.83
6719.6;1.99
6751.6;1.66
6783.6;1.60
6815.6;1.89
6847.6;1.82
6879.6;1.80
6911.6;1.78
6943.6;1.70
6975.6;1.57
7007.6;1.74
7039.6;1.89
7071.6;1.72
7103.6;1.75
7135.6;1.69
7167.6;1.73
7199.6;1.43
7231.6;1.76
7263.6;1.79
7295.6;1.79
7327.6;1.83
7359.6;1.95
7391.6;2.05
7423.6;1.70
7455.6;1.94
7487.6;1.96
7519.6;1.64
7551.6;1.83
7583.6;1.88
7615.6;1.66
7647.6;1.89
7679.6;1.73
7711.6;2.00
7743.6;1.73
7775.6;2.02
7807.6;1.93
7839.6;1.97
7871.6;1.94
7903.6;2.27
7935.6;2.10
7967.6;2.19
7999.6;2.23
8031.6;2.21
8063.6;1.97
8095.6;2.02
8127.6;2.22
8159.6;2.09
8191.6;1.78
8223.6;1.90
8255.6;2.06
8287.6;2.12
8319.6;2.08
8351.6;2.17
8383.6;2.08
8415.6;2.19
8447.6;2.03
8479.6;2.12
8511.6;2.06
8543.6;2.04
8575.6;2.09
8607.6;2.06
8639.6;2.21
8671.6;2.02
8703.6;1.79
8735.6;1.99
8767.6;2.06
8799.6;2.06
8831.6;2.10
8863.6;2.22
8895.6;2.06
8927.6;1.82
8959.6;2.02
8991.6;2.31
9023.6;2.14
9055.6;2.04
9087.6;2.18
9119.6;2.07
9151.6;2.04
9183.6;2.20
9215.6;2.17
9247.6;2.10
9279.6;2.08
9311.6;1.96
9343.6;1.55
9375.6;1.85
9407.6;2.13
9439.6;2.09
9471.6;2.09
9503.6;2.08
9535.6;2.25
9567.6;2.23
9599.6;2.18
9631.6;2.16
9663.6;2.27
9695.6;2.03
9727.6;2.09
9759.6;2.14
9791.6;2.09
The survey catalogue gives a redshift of 0.39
